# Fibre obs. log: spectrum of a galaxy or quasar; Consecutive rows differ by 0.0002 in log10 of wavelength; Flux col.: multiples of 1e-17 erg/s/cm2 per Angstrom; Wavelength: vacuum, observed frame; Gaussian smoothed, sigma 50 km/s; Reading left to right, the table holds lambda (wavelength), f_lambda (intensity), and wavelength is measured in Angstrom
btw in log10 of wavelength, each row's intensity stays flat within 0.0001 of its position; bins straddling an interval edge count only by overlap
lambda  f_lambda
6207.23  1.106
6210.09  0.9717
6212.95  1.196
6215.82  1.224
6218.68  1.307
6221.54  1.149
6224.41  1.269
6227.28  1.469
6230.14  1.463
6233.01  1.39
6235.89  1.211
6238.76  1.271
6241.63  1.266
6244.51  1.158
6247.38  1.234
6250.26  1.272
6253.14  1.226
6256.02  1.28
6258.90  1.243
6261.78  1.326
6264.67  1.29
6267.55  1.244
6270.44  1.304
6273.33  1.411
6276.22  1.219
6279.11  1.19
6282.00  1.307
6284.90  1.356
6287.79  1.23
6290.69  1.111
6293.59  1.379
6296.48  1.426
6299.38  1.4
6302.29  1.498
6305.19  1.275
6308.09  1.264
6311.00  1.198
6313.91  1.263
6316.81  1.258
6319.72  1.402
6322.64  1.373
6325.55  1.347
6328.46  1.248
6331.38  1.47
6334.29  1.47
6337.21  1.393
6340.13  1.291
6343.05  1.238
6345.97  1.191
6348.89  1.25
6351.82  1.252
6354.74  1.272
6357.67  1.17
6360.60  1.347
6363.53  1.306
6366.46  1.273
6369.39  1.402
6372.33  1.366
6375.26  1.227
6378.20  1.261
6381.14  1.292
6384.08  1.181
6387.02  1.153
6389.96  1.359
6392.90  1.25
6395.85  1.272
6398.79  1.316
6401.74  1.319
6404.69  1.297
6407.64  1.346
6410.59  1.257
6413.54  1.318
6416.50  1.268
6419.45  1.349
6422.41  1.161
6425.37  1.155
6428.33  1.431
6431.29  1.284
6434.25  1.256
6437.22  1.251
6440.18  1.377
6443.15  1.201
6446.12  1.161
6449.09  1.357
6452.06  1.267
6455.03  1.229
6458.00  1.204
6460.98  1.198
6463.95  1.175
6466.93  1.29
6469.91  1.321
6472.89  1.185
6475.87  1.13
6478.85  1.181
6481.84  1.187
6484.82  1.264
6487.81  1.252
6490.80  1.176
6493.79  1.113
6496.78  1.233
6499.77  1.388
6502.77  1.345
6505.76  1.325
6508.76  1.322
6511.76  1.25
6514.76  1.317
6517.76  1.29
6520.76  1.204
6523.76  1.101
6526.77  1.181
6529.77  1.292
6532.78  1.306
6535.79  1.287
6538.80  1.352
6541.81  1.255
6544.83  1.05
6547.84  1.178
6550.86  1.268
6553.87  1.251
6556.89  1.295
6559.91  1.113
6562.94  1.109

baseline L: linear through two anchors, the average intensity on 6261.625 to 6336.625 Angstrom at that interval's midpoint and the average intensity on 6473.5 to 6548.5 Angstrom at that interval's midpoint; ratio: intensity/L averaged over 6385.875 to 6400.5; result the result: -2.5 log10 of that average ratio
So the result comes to 0.008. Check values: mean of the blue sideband 1.32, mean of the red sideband 1.24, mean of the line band 1.27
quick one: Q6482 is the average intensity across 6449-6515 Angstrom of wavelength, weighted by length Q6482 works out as 1.24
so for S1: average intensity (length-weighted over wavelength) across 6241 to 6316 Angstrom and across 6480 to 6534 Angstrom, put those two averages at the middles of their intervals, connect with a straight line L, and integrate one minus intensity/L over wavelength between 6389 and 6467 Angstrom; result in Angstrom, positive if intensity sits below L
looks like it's -0.5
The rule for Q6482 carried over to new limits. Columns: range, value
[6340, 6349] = 1.23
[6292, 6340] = 1.35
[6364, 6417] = 1.29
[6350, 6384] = 1.28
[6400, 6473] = 1.27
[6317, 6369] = 1.31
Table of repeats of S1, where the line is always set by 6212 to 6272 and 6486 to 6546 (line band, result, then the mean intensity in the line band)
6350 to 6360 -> 0.20 Angstrom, 1.24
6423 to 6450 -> -0.20 Angstrom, 1.27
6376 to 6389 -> 0.38 Angstrom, 1.23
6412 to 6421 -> -0.35 Angstrom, 1.31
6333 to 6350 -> -0.49 Angstrom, 1.31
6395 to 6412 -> -0.53 Angstrom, 1.3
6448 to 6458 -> -0.09 Angstrom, 1.27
